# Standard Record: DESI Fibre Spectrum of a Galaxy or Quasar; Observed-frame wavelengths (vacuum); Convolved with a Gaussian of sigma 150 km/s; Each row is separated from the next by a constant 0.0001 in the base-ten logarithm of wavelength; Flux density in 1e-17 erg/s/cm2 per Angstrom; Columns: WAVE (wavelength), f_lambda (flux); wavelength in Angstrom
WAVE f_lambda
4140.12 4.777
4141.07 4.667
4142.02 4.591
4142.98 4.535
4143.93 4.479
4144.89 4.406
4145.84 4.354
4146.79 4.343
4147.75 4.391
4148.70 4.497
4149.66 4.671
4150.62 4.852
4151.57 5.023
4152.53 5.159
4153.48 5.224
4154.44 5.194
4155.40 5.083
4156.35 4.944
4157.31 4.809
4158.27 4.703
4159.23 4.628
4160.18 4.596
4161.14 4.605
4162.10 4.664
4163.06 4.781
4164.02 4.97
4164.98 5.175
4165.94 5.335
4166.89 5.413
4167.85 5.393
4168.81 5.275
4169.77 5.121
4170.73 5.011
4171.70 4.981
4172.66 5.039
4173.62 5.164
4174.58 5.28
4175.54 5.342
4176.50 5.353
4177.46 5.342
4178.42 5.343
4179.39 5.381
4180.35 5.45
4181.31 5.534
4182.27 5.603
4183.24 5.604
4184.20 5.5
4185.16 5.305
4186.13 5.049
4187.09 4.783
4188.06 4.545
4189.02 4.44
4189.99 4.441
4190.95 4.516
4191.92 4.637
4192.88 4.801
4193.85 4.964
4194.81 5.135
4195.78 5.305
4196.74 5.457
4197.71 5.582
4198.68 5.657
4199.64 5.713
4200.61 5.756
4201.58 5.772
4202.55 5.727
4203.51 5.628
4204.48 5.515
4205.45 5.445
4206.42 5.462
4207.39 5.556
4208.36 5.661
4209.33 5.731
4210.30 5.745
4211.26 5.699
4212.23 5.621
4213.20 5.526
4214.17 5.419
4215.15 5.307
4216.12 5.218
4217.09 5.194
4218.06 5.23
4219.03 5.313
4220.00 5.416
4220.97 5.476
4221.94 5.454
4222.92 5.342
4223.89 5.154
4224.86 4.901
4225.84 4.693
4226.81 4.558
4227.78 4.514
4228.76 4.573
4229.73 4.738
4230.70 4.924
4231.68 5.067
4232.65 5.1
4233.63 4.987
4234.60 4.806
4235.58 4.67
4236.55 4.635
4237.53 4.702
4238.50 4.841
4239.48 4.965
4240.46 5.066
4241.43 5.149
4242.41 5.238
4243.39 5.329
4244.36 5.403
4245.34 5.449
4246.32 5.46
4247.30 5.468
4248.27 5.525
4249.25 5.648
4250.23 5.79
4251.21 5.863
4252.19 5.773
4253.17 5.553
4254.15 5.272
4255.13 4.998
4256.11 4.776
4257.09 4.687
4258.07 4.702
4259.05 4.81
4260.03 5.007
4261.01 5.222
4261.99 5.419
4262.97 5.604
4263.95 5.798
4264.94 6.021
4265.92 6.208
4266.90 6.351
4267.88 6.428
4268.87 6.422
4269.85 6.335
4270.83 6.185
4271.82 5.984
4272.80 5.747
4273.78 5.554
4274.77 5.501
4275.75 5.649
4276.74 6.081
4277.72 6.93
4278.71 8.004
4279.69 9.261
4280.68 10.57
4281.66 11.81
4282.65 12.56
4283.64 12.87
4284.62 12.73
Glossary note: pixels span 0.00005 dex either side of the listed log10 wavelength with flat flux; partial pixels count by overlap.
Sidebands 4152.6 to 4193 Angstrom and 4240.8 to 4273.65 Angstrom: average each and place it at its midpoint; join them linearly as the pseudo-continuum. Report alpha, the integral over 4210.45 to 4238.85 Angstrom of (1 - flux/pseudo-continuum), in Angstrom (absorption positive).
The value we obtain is 1.5 Angstrom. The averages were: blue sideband 5.06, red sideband 5.56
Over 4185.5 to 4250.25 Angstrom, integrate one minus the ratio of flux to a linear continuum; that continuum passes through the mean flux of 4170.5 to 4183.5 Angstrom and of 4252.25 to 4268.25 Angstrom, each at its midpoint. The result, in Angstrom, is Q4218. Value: 2.1 Angstrom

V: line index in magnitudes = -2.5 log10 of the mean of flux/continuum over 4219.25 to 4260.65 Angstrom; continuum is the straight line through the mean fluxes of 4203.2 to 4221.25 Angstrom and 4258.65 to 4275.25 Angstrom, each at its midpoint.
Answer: 0.11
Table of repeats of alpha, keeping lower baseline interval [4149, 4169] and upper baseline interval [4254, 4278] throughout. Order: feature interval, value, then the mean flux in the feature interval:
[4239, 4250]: 0.4 Angstrom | 5.35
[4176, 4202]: -0.3 Angstrom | 5.22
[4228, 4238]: 1.2 Angstrom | 4.81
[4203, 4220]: -0.6 Angstrom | 5.49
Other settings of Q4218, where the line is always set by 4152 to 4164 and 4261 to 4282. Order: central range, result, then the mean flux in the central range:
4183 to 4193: 0.9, 4.86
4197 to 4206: -0.1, 5.63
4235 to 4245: 1.9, 5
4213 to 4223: 0.8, 5.35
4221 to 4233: 2.1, 4.94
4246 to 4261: 2.6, 5.28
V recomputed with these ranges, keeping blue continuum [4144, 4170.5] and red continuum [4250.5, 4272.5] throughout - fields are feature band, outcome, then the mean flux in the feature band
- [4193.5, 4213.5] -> -0.07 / 5.56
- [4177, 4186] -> -0.08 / 5.43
